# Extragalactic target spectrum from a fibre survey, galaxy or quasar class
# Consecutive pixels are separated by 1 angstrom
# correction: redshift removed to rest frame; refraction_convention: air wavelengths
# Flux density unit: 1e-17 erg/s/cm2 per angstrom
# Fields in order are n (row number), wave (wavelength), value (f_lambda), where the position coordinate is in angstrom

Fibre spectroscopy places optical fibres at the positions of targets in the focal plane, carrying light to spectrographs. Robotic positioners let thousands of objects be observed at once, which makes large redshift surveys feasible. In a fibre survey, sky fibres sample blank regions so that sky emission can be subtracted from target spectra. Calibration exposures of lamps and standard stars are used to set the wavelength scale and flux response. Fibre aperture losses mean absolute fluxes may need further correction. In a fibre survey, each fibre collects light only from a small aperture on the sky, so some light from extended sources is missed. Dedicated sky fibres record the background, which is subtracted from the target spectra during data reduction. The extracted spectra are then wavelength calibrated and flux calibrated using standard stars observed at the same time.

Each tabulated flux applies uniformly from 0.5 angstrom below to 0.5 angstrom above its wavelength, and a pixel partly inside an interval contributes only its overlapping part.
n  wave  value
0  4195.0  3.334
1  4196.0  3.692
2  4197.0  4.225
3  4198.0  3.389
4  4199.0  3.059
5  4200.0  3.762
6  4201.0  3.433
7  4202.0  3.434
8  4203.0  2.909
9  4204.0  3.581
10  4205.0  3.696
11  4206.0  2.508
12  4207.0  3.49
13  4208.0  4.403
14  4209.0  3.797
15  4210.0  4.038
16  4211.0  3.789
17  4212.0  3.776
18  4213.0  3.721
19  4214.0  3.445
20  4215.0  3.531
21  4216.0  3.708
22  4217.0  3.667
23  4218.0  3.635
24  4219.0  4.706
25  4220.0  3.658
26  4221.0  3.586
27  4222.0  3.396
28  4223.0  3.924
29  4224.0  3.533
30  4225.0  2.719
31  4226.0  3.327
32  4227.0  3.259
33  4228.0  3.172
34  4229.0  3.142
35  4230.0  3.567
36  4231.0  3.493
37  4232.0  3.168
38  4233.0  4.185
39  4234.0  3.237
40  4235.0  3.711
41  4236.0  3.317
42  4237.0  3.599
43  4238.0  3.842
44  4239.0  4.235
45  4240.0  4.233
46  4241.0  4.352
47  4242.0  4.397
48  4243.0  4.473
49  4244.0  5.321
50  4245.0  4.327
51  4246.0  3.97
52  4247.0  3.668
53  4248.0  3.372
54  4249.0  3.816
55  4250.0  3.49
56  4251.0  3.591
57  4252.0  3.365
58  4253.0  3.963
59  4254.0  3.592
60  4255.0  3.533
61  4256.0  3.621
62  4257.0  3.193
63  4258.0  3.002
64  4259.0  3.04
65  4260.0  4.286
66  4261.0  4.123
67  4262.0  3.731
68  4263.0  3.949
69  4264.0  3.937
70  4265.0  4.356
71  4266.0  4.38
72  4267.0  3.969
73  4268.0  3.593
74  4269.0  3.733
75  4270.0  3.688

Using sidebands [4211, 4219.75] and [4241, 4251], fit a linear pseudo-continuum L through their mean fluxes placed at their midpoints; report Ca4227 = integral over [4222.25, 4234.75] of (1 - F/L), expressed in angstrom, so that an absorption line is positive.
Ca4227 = 1.6 angstrom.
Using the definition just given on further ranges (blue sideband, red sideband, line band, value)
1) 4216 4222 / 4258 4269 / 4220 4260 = 1.8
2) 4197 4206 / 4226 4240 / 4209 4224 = -1.2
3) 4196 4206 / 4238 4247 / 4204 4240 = 2.6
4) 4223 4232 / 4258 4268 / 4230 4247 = -2.3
